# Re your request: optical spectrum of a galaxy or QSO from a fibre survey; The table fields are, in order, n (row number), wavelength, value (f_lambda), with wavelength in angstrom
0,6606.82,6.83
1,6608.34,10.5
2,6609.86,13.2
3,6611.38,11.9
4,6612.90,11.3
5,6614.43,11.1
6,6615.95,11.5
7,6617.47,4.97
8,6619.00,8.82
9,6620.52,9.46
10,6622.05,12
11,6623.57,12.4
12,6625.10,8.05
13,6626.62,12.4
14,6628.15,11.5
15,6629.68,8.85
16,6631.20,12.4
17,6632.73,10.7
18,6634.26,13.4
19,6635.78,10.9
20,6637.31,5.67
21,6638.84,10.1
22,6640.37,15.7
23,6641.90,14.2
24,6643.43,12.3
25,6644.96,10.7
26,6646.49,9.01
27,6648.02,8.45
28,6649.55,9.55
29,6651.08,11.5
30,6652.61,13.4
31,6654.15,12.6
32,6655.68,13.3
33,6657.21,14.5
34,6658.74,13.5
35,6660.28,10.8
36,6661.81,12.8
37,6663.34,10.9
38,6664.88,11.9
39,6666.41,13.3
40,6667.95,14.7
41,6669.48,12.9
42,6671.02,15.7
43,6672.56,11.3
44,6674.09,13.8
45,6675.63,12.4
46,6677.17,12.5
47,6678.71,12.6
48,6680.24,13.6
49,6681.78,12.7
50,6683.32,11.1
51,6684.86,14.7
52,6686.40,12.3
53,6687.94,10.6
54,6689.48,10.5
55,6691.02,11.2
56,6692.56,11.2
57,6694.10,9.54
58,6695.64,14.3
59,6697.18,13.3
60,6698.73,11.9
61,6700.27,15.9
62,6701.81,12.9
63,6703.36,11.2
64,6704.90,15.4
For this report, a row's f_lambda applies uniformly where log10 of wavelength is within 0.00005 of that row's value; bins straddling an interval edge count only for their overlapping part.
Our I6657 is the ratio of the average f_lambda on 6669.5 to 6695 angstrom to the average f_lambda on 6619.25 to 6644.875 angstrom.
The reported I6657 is 1.1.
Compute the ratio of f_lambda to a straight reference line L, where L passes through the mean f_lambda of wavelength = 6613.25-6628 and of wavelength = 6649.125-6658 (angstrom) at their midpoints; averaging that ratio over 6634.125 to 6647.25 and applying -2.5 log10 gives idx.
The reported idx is 0.04 mag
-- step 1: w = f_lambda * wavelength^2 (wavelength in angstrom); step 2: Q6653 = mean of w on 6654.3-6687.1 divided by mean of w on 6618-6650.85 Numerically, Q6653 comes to 1.2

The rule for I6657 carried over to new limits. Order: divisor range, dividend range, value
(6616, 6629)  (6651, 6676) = 1.29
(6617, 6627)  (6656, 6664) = 1.29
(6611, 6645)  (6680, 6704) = 1.13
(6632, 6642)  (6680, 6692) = 1.06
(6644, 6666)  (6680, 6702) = 1.06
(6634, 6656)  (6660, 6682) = 1.14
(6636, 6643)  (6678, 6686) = 1.13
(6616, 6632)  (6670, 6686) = 1.28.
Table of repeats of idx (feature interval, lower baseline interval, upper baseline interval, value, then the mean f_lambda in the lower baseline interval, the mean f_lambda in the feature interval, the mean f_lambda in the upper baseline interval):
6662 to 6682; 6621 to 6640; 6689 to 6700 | -0.13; 10.8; 12.9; 11.9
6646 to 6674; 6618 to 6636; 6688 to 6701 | -0.08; 10.8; 12.3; 12.1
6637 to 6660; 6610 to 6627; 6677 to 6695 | -0.06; 10.4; 11.7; 11.9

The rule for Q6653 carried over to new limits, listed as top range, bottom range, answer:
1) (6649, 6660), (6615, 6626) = 1.32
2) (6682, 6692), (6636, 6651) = 1.12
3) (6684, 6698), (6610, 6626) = 1.19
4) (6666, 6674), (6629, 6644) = 1.20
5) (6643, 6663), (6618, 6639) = 1.13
